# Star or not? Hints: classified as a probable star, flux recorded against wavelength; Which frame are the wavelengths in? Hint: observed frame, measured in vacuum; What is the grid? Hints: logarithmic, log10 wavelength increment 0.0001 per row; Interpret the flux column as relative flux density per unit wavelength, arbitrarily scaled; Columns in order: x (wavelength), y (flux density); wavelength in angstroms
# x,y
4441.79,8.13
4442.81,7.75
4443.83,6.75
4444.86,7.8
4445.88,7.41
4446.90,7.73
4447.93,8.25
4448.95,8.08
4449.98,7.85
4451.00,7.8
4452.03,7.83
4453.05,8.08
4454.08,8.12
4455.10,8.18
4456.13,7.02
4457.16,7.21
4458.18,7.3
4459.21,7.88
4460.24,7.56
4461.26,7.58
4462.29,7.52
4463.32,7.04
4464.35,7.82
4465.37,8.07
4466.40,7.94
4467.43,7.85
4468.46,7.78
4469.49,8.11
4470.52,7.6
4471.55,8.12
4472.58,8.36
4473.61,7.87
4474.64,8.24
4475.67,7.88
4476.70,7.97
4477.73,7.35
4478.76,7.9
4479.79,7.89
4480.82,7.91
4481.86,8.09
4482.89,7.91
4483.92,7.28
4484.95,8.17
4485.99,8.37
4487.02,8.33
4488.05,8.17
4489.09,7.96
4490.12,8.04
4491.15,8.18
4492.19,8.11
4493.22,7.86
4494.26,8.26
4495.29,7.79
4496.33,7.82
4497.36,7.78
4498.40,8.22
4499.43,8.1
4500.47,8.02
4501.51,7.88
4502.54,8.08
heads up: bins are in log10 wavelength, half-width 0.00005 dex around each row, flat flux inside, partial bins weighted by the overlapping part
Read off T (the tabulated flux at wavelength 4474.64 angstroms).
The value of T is 8.24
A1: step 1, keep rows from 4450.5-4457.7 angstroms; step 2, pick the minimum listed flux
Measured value 7.02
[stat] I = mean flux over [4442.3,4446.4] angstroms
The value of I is 7.44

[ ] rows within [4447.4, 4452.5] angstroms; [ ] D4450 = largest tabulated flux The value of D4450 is 8.25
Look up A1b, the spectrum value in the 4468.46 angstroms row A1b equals 7.78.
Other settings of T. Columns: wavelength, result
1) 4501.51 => 7.88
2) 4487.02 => 8.33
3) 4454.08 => 8.12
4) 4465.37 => 8.07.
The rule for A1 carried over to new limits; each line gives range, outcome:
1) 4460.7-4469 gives 7.04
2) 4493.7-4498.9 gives 7.78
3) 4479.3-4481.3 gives 7.89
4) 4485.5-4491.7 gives 7.96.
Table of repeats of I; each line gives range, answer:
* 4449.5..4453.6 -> 7.89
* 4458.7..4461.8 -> 7.68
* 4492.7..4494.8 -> 8.07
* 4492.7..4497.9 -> 7.9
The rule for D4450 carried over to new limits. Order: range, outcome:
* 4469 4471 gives 8.11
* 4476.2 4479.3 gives 7.97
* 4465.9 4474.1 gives 8.36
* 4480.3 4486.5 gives 8.37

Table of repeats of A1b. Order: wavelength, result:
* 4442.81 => 7.75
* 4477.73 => 7.35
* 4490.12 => 8.04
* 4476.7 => 7.97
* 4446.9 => 7.73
